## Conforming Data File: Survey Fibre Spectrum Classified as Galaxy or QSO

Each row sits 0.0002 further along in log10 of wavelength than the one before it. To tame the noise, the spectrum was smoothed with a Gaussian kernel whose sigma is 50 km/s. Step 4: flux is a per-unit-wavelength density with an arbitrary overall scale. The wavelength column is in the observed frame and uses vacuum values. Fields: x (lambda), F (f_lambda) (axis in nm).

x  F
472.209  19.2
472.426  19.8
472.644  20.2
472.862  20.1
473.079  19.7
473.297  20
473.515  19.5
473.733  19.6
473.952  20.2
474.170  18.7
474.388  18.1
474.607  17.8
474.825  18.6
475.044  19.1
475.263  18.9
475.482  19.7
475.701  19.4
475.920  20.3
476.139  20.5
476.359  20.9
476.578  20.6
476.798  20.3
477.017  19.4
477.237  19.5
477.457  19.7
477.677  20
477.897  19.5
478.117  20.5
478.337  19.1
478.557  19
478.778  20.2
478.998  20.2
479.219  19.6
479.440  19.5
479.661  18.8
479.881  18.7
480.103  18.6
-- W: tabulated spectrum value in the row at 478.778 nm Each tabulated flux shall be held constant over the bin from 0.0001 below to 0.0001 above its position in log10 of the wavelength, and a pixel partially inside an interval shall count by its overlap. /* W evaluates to 20.2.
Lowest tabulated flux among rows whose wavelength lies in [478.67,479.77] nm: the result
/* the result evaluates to 18.8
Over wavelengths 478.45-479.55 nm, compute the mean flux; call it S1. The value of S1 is 19.7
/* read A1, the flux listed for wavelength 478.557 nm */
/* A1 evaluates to 19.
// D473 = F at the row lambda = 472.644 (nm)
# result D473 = 20.2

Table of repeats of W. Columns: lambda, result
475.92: 20.3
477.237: 19.5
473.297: 20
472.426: 19.8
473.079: 19.7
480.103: 18.6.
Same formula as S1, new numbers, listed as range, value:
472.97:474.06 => 19.8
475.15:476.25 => 19.7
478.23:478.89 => 19.4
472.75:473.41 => 19.9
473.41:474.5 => 19.2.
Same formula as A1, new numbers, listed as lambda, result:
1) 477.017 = 19.4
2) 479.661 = 18.8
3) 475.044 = 19.1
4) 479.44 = 19.5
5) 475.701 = 19.4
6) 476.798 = 20.3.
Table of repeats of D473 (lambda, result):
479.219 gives 19.6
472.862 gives 20.1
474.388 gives 18.1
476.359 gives 20.9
